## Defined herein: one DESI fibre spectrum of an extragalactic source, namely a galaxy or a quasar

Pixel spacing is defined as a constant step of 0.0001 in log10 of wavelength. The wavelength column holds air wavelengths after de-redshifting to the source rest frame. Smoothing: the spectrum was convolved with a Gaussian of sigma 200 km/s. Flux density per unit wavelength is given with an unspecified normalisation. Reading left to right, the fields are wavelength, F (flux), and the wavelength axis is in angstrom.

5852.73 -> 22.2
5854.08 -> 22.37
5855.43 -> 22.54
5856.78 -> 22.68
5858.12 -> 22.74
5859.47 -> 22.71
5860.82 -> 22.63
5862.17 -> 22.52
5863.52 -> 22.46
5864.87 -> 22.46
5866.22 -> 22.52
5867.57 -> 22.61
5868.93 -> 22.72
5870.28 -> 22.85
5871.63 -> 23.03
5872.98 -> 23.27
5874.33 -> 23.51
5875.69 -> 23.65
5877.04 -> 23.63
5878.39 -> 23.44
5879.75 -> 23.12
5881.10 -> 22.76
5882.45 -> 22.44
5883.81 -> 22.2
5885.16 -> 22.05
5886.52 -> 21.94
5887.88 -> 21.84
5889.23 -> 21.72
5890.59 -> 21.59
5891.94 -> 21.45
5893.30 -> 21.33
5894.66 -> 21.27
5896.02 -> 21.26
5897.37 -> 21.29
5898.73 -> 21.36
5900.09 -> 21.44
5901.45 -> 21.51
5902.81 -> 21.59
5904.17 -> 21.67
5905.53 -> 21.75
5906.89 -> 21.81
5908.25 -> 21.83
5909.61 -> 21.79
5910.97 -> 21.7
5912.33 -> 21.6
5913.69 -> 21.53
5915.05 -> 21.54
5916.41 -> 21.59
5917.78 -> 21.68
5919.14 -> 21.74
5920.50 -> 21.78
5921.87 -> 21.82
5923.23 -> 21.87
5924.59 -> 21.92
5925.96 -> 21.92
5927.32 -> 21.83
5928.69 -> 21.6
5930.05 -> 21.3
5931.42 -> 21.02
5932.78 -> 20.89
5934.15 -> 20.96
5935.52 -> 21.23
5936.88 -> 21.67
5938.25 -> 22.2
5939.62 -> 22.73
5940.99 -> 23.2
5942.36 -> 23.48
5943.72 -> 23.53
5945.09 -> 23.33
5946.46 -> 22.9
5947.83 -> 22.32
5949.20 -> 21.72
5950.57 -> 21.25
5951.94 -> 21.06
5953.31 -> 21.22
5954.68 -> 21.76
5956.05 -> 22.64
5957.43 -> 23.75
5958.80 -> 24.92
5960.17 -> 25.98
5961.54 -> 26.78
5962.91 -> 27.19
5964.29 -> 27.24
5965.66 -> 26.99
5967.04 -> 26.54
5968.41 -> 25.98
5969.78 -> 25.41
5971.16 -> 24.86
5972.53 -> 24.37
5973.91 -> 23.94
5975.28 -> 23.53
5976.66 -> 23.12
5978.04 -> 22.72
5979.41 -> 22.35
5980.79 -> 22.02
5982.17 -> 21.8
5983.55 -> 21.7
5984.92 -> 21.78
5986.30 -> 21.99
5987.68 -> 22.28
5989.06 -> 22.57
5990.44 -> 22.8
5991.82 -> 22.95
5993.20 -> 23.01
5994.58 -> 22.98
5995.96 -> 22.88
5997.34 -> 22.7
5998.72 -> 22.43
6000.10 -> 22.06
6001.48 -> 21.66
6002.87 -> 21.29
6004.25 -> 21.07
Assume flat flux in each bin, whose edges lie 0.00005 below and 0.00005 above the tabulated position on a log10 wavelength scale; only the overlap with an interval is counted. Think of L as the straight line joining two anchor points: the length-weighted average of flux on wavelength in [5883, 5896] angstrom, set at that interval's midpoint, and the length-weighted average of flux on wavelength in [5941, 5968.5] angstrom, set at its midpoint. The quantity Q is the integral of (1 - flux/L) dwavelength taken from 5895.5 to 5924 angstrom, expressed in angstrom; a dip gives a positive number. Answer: 1.0 angstrom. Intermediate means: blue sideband 21.7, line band 21.6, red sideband 24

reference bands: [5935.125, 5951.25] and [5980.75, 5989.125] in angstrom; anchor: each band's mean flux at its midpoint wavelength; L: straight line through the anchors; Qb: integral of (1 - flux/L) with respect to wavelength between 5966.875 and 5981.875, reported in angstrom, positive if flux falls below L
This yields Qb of -1.2 angstrom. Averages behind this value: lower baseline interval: 22.5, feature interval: 23.9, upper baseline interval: 22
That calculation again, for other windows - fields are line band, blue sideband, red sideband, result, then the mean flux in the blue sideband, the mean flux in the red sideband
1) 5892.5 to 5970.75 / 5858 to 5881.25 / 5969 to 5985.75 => 1.7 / 22.9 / 23.1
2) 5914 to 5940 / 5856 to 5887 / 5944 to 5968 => 2.1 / 22.8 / 24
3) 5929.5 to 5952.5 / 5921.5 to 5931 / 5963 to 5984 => 0.5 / 21.7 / 24.3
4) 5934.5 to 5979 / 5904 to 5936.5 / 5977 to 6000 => -3.3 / 21.6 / 22.4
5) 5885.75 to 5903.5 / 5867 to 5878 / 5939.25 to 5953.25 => 1.1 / 23.2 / 22.5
